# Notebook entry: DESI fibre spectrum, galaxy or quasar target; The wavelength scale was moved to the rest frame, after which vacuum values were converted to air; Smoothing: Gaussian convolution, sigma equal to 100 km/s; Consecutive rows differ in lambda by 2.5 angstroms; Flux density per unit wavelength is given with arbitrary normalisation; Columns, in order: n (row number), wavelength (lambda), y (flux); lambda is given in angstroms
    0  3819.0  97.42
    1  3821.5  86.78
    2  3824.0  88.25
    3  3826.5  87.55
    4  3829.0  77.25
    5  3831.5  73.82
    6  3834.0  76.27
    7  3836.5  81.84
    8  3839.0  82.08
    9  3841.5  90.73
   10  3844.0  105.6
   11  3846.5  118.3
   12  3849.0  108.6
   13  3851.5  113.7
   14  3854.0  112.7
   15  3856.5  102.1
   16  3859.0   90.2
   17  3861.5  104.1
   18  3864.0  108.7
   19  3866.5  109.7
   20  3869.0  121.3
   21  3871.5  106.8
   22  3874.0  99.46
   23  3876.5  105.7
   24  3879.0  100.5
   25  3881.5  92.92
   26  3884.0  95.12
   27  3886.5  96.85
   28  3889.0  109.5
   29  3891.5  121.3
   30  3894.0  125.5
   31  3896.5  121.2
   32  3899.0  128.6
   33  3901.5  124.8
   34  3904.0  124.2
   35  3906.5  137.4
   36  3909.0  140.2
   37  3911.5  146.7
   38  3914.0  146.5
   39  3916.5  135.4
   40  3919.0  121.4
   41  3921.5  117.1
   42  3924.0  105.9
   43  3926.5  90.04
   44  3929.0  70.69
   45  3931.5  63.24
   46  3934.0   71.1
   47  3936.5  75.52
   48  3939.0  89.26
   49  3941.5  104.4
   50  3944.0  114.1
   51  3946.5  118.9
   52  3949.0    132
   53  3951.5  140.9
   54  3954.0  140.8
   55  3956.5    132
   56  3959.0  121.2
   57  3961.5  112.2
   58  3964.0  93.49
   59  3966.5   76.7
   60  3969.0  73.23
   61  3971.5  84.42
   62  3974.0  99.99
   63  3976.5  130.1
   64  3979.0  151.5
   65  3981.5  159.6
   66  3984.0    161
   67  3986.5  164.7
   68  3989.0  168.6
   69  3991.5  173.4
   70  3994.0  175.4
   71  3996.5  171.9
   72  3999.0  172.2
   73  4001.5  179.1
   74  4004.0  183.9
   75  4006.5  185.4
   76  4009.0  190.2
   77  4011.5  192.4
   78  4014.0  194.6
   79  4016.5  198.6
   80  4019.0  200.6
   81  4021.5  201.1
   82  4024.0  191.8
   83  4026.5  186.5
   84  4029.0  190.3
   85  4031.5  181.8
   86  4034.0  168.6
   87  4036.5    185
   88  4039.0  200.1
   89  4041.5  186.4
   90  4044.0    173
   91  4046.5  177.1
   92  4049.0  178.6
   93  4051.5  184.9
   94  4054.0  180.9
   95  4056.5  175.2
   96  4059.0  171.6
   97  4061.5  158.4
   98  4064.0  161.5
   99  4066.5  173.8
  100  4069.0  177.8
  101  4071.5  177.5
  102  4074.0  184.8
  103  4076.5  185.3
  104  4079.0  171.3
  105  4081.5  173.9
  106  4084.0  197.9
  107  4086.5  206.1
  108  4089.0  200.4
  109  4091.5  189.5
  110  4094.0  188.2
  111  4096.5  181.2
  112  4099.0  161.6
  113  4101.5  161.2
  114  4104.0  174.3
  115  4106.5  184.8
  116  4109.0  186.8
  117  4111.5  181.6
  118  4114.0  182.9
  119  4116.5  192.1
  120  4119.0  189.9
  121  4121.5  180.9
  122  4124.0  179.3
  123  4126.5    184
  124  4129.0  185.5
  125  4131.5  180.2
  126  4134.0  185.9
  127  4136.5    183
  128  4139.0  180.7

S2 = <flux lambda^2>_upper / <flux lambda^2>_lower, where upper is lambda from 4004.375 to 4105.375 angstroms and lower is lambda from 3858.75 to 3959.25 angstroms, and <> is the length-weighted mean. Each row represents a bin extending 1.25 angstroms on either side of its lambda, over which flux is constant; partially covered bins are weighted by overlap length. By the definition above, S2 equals 1.75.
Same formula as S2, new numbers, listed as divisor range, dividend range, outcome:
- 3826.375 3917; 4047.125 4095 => 1.83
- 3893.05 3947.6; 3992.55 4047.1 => 1.74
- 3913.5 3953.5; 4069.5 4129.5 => 1.88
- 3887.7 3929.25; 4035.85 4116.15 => 1.60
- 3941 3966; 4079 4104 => 1.63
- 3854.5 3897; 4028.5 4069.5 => 1.82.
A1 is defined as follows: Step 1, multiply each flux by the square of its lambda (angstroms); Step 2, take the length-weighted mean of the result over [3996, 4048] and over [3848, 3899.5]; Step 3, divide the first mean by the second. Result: 1.9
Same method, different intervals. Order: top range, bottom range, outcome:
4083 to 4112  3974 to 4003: 1.20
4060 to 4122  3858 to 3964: 1.77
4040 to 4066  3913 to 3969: 1.73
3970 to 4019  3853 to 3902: 1.62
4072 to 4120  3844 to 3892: 1.95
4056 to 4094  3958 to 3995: 1.46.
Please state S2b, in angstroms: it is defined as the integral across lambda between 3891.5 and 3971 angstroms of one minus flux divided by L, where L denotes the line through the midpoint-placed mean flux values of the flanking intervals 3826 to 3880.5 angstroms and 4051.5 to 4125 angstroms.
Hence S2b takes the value 7.8 angstroms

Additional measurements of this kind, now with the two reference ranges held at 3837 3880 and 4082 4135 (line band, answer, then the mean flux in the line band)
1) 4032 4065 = -2.5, 177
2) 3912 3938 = 5.0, 101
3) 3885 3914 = -2.0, 126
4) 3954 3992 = 4.1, 126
